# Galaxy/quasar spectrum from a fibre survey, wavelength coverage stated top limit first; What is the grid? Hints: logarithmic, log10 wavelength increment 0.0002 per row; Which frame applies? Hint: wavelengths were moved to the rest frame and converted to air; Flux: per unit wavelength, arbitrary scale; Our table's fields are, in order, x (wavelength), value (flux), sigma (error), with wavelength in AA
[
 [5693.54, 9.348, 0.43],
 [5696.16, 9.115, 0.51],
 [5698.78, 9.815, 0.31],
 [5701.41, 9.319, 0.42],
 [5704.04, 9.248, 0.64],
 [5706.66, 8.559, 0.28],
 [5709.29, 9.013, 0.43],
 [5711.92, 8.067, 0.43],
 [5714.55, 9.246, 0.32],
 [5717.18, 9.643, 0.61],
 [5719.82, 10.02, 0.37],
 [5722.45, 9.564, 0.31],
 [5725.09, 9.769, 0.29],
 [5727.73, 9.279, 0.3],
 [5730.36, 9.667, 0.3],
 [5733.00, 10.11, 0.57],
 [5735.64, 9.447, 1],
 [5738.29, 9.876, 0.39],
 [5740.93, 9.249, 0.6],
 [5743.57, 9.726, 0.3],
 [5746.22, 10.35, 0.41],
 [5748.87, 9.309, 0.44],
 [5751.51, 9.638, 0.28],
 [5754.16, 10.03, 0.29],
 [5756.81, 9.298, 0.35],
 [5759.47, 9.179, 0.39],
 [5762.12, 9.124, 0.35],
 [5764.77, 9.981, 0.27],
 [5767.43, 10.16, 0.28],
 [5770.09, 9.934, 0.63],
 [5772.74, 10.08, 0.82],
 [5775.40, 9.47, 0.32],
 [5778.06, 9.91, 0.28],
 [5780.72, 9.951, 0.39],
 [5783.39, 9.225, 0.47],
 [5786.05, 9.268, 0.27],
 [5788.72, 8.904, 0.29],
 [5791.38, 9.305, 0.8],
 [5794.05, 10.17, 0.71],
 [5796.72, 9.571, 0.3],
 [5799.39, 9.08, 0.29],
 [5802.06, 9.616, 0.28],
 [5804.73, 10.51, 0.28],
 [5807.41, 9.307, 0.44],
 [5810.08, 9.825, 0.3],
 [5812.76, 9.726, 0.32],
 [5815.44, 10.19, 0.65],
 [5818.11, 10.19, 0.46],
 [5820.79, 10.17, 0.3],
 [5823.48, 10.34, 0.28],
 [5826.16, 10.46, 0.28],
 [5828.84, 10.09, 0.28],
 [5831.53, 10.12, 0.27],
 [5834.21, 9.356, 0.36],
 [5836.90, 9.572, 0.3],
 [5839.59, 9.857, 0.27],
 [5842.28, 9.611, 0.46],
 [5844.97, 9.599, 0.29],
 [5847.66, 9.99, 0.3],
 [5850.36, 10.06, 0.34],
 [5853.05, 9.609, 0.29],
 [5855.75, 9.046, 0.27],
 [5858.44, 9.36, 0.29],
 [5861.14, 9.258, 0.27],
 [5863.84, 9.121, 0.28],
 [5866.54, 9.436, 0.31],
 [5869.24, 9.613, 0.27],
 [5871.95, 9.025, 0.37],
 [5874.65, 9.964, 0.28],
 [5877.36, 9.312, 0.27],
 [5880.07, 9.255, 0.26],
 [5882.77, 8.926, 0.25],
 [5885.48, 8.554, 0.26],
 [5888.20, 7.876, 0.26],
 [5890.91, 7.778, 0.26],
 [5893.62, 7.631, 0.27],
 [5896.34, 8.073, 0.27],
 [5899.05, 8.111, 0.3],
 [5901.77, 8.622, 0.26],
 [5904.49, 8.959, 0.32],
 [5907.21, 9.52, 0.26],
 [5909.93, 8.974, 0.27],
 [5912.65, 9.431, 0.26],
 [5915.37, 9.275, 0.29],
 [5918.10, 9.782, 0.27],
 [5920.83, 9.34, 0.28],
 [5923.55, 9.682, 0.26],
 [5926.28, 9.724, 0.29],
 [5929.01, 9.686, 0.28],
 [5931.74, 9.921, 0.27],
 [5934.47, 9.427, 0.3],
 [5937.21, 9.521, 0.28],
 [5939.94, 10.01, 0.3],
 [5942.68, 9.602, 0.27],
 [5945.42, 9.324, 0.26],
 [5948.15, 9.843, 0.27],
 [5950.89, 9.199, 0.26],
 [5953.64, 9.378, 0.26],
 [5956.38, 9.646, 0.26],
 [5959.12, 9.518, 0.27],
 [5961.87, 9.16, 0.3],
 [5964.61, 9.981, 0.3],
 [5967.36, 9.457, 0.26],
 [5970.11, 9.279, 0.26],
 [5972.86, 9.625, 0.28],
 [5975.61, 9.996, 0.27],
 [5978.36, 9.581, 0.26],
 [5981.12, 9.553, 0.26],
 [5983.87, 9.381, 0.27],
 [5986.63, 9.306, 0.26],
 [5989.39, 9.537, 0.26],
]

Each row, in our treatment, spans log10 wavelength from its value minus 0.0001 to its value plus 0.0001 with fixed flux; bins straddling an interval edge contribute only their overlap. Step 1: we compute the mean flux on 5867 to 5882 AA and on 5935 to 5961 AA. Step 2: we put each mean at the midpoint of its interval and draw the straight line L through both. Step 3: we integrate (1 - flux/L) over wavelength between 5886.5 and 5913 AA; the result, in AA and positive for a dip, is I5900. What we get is 2.8 AA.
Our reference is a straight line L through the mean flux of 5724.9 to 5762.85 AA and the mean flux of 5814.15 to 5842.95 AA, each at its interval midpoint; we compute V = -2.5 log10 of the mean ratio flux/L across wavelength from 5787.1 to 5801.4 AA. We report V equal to 0.049 mag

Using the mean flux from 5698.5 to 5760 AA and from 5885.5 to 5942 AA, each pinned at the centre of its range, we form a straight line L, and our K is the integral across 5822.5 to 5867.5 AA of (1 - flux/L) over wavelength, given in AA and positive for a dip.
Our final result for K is -2.34 AA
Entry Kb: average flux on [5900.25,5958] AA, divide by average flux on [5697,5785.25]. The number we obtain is 0.99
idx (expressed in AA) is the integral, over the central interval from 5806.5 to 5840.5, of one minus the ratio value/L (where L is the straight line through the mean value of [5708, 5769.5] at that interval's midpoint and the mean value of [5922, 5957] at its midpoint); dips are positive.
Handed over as -1.3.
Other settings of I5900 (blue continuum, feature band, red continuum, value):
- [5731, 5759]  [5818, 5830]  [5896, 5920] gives -1.15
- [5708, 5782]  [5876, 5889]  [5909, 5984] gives 1.02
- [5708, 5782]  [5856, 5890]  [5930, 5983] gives 1.67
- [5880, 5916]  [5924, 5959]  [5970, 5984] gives -1.70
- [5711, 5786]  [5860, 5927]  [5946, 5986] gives 3.93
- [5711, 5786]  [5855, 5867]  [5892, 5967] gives 0.24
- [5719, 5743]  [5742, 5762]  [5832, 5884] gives 0.05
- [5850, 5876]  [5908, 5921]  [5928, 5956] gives 0.23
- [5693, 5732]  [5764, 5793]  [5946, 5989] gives -0.87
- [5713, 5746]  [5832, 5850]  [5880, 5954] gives -0.73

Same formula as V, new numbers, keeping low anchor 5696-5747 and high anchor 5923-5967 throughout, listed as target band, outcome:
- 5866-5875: 0.01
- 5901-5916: 0.05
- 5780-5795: 0.01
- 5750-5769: -0.02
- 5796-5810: -0.02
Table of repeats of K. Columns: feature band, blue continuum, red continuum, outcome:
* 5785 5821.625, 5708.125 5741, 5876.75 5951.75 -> -1.5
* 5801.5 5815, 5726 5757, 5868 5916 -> -0.8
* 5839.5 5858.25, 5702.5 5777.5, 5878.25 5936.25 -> -1.0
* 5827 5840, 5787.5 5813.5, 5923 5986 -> -0.3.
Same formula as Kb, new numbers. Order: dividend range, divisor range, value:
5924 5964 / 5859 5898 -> 1.08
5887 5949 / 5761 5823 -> 0.94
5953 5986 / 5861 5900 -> 1.09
